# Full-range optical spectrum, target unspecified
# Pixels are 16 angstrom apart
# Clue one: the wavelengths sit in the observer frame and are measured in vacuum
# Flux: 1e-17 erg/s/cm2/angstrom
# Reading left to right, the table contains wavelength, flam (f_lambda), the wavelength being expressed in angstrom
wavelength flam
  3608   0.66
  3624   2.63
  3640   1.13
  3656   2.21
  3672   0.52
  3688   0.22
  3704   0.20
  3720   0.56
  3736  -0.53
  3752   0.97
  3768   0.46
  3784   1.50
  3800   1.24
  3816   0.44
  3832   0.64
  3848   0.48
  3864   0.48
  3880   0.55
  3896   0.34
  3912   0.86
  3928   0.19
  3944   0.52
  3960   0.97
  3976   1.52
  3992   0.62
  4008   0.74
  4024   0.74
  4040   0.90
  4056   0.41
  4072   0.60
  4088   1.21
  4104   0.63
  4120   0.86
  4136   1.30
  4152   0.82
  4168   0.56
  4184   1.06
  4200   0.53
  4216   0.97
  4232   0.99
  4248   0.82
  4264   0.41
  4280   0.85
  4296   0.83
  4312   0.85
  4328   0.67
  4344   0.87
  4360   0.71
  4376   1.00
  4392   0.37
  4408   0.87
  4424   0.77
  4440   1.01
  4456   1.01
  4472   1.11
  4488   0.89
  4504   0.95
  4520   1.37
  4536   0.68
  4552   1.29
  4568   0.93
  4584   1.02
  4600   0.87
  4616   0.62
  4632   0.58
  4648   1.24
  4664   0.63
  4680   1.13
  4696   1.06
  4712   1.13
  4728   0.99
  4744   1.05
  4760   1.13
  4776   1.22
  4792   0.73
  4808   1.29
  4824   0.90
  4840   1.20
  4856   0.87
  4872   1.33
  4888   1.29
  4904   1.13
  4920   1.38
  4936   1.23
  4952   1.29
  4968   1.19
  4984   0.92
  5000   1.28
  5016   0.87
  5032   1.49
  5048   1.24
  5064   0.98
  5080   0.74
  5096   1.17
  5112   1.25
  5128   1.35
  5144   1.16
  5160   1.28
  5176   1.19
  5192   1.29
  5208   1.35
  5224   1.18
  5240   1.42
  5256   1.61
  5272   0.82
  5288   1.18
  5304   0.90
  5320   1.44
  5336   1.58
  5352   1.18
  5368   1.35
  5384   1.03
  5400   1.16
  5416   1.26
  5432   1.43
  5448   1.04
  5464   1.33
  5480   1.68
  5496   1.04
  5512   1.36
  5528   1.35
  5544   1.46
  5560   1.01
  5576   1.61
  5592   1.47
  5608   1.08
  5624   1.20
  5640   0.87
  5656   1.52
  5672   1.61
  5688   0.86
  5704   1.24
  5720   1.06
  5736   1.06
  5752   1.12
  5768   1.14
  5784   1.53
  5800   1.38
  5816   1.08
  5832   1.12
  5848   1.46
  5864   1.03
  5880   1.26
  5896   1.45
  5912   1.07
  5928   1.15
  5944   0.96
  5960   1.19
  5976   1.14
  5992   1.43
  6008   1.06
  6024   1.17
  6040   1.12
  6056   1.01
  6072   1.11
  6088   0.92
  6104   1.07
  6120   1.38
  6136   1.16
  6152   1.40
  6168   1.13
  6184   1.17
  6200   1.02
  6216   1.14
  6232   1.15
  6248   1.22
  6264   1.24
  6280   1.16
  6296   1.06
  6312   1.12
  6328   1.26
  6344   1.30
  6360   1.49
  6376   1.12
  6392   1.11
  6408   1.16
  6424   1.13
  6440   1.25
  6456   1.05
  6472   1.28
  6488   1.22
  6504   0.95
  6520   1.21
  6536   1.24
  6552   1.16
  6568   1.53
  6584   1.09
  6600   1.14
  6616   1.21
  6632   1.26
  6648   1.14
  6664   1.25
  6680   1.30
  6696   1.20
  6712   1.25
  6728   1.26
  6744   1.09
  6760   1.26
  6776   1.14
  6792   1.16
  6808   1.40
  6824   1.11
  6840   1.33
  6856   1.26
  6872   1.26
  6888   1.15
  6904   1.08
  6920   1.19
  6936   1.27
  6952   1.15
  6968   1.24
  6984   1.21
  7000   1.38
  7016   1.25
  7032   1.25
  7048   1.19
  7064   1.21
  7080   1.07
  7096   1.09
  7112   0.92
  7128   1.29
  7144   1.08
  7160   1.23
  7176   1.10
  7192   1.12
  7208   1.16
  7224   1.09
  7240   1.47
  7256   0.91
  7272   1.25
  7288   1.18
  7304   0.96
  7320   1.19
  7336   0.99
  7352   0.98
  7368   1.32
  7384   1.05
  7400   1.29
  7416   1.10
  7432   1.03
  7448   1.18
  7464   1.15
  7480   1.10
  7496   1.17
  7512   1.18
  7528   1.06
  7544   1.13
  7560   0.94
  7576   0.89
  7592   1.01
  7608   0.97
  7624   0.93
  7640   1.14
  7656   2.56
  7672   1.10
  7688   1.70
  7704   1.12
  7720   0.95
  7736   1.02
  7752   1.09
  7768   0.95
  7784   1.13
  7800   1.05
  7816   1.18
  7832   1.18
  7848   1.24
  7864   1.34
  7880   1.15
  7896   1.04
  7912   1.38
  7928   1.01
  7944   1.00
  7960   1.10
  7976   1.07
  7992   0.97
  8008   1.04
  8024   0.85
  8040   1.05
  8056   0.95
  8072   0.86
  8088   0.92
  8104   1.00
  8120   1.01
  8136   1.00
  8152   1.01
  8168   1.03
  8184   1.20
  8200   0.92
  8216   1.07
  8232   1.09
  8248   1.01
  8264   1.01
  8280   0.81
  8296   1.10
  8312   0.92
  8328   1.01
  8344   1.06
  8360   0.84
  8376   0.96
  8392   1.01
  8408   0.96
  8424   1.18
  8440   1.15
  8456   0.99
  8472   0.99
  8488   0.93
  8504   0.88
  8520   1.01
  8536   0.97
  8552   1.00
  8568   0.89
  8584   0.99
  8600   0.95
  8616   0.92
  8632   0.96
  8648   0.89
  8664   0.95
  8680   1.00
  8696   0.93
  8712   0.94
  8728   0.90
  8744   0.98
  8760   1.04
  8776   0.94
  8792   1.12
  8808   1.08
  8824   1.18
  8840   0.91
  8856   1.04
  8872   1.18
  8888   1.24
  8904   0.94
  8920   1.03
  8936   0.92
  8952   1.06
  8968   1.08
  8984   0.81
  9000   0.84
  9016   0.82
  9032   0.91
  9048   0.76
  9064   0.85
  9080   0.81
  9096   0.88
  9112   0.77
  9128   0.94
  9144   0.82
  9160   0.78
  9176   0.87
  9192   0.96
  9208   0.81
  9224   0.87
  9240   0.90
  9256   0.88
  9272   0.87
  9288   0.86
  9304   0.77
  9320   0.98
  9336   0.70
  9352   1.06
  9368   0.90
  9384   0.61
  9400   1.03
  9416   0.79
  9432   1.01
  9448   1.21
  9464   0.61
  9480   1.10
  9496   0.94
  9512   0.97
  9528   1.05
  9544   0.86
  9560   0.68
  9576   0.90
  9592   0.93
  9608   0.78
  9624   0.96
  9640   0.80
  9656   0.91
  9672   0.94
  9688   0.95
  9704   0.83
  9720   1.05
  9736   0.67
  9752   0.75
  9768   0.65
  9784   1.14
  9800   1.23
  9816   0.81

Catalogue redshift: 0.167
